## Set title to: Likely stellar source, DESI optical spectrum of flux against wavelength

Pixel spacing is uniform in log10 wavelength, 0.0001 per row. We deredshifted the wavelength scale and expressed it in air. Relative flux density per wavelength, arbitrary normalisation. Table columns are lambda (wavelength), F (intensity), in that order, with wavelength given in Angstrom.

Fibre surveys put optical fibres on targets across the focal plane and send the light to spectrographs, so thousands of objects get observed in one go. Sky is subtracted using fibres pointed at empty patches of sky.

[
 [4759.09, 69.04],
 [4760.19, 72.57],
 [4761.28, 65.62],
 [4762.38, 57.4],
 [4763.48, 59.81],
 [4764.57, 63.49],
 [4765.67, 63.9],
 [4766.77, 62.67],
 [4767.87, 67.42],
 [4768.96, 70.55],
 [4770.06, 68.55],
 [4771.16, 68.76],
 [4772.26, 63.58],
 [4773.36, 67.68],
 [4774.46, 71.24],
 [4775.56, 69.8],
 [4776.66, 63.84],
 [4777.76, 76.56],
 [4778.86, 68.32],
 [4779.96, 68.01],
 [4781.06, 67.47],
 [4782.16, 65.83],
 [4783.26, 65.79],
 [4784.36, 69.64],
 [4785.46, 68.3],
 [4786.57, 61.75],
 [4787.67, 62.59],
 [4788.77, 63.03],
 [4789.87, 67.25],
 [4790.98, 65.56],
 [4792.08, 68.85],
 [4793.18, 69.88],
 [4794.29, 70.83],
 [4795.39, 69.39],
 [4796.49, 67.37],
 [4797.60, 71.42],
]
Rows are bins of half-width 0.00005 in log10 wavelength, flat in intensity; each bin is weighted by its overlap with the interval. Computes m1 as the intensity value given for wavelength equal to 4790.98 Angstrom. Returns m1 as 65.56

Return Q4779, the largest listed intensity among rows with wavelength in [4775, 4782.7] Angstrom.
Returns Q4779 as 76.56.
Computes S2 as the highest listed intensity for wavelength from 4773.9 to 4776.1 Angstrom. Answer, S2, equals 71.24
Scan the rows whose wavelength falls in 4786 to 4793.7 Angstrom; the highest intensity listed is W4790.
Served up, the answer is 69.88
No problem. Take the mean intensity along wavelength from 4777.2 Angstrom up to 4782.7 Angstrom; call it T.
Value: 69.3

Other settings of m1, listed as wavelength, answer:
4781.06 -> 67.47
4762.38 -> 57.4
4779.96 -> 68.01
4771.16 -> 68.76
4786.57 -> 61.75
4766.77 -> 62.67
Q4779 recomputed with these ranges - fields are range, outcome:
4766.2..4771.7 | 70.55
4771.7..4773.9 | 67.68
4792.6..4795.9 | 70.83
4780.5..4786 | 69.64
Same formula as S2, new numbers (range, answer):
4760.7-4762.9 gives 65.62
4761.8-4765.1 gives 63.49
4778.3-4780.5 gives 68.32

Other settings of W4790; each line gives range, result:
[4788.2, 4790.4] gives 67.25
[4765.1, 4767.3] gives 63.9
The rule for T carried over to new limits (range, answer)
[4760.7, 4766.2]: 62.2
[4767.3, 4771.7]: 68.8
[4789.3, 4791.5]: 66.3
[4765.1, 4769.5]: 66.1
